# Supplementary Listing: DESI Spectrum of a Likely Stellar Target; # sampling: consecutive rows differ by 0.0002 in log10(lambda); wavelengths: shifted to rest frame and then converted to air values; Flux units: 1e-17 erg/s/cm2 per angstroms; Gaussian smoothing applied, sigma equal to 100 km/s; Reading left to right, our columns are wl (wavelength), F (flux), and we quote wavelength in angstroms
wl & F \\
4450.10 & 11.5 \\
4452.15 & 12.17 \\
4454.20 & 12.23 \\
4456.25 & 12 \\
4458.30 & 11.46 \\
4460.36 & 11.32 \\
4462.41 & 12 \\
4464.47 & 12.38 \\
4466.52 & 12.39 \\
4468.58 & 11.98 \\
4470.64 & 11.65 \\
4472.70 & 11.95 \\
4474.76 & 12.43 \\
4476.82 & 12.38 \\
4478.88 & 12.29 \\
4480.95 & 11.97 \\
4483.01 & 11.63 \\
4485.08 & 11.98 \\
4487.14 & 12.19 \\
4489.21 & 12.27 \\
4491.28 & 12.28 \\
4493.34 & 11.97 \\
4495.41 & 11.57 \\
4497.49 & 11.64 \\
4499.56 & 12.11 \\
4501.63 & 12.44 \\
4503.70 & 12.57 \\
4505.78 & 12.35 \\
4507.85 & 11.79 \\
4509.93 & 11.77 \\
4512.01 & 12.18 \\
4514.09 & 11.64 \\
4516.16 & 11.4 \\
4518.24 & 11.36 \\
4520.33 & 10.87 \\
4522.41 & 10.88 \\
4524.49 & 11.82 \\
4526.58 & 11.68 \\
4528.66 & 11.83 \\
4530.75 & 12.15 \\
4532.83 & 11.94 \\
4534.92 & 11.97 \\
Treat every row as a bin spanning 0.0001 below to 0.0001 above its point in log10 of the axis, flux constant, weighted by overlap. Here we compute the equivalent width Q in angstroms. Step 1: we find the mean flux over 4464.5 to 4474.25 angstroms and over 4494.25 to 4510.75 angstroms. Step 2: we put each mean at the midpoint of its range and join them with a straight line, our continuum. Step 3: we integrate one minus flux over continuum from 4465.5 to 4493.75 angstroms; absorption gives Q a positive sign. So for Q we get -0.1 angstroms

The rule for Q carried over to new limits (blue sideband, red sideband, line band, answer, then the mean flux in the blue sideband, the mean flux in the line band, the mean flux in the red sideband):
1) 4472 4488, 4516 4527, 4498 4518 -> -0.74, 12.1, 12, 11.3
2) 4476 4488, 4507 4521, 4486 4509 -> -0.53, 12.1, 12.1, 11.6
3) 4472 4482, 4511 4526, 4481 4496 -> 0.01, 12.2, 12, 11.5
